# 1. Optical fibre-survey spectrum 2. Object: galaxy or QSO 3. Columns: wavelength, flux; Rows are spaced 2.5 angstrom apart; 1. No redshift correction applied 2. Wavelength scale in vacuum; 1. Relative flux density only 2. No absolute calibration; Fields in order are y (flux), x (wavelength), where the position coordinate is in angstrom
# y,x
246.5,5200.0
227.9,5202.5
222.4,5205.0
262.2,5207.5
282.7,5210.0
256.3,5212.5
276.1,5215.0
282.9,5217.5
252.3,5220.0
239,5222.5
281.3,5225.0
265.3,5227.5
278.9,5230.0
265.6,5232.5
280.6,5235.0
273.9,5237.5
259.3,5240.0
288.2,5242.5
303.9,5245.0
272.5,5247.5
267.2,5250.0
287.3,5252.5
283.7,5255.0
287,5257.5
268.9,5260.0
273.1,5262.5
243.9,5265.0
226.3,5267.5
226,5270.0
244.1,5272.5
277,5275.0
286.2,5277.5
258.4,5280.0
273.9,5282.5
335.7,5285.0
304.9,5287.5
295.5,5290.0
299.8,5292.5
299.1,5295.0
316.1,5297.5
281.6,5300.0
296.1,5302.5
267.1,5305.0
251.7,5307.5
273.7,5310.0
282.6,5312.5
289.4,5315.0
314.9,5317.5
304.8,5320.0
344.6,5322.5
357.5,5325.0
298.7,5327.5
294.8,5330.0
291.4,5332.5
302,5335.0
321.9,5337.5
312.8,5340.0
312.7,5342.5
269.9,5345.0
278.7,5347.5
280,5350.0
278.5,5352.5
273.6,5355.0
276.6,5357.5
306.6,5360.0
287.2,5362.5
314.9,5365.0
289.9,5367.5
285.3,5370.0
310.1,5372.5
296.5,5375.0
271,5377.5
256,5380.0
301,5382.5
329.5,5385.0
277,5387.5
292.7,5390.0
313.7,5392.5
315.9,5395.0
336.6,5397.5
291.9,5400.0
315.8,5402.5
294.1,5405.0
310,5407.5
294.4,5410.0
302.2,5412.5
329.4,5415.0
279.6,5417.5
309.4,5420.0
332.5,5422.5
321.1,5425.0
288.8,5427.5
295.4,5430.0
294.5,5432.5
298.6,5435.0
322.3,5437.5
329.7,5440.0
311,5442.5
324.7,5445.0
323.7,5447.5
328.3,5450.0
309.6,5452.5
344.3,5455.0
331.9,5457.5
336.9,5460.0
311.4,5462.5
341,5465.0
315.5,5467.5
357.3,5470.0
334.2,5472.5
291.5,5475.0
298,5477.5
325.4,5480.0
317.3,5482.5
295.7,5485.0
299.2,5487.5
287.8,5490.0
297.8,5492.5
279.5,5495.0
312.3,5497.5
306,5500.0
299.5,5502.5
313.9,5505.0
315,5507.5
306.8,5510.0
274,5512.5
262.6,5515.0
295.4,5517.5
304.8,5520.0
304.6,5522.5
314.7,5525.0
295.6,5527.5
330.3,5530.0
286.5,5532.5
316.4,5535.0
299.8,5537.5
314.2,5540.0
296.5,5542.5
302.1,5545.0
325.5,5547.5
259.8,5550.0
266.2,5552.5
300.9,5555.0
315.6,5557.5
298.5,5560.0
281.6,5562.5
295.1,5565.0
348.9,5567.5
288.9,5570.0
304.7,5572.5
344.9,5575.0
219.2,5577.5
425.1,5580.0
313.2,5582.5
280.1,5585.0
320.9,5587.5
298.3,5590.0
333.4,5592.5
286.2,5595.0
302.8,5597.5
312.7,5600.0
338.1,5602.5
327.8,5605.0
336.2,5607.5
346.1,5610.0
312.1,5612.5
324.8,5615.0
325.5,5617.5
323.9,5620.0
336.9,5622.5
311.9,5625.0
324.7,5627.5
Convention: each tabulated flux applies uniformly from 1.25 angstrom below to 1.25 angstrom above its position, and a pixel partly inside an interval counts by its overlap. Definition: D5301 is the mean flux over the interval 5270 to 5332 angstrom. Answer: 292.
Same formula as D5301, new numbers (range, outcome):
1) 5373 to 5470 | 311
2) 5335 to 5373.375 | 293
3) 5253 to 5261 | 281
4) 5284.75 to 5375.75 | 297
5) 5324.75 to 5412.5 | 298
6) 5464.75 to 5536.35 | 306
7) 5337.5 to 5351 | 294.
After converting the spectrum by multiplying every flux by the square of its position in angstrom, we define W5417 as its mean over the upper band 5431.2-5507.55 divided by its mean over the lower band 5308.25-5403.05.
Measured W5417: 1.1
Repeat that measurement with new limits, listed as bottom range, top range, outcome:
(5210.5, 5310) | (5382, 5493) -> 1.21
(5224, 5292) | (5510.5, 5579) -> 1.21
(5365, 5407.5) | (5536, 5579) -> 1.06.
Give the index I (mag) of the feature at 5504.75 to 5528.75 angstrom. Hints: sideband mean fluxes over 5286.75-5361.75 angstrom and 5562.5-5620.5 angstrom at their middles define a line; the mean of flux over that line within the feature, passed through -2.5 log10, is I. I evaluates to 0.05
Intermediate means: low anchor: 296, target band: 298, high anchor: 317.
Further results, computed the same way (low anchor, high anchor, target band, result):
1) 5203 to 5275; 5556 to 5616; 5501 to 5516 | 0.03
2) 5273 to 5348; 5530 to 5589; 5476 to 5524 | 0.01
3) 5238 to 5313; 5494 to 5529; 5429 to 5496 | -0.07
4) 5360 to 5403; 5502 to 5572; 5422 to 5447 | -0.04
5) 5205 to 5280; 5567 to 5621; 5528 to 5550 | 0.02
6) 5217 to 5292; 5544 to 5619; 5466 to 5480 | -0.08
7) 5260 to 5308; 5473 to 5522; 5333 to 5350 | -0.06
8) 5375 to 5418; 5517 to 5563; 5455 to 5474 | -0.11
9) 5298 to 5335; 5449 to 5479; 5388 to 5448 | 0.03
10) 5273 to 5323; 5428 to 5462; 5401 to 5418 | 0.03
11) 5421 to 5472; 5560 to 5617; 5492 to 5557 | 0.06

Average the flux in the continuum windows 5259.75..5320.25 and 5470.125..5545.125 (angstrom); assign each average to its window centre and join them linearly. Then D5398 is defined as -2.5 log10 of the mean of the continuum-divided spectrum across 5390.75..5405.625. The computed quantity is -0.07 mag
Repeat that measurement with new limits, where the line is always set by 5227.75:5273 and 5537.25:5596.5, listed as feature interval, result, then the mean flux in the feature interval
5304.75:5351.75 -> -0.076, 298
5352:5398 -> -0.045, 295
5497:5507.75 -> -0.039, 309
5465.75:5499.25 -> -0.049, 309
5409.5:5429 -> -0.071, 308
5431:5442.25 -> -0.075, 311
